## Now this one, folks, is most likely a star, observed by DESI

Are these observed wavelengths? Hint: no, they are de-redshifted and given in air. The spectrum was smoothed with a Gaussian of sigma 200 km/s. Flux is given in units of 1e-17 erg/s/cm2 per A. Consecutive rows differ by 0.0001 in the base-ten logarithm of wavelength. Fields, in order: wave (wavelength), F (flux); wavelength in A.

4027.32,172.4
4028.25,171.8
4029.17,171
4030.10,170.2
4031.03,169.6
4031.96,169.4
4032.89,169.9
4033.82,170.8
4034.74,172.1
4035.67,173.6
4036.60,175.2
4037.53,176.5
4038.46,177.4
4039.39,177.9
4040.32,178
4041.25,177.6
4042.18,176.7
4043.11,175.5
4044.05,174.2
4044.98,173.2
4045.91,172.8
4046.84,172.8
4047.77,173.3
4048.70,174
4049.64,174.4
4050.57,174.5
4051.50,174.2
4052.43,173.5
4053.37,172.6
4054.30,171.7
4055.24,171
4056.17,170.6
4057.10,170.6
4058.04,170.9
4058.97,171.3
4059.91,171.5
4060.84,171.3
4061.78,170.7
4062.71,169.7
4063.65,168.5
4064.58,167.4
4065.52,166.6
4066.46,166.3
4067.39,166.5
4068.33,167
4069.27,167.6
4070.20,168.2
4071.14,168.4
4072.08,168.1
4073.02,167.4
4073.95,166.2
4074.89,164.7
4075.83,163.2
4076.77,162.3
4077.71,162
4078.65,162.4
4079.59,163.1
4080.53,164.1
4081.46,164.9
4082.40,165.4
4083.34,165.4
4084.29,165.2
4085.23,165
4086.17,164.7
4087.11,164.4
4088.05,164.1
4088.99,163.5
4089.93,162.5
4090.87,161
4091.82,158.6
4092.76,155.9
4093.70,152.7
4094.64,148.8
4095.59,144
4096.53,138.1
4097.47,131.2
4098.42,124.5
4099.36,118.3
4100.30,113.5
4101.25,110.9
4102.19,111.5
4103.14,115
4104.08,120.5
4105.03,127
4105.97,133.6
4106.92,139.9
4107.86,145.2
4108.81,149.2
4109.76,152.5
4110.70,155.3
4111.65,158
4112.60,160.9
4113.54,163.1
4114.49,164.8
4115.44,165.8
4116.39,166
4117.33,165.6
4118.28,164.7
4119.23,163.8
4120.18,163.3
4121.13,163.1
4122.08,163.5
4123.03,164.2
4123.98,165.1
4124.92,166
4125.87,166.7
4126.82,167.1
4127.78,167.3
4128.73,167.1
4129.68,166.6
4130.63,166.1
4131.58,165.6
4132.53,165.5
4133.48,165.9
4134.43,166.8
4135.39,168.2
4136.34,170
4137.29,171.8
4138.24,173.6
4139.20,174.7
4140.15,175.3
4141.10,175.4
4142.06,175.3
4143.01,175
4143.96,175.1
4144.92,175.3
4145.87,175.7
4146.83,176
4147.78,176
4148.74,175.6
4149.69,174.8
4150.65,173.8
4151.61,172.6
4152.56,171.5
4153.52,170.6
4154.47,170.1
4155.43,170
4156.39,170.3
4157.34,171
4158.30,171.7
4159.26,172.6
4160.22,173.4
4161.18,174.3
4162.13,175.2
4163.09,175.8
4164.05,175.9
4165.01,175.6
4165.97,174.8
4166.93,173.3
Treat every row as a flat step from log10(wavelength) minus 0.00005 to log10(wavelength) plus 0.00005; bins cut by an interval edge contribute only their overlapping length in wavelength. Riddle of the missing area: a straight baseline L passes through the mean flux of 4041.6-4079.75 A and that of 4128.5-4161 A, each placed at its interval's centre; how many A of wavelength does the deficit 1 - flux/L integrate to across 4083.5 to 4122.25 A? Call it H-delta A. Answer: 4.9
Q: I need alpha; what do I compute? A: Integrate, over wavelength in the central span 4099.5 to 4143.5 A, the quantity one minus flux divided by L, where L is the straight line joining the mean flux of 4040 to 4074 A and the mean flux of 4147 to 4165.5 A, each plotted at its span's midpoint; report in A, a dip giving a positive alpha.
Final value 3.8 A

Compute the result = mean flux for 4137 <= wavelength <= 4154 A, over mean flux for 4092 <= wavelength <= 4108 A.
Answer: 1.3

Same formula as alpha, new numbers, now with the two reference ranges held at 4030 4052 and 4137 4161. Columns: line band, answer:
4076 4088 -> 0.7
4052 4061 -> 0.1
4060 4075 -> 0.5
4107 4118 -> 1.0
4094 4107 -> 3.5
